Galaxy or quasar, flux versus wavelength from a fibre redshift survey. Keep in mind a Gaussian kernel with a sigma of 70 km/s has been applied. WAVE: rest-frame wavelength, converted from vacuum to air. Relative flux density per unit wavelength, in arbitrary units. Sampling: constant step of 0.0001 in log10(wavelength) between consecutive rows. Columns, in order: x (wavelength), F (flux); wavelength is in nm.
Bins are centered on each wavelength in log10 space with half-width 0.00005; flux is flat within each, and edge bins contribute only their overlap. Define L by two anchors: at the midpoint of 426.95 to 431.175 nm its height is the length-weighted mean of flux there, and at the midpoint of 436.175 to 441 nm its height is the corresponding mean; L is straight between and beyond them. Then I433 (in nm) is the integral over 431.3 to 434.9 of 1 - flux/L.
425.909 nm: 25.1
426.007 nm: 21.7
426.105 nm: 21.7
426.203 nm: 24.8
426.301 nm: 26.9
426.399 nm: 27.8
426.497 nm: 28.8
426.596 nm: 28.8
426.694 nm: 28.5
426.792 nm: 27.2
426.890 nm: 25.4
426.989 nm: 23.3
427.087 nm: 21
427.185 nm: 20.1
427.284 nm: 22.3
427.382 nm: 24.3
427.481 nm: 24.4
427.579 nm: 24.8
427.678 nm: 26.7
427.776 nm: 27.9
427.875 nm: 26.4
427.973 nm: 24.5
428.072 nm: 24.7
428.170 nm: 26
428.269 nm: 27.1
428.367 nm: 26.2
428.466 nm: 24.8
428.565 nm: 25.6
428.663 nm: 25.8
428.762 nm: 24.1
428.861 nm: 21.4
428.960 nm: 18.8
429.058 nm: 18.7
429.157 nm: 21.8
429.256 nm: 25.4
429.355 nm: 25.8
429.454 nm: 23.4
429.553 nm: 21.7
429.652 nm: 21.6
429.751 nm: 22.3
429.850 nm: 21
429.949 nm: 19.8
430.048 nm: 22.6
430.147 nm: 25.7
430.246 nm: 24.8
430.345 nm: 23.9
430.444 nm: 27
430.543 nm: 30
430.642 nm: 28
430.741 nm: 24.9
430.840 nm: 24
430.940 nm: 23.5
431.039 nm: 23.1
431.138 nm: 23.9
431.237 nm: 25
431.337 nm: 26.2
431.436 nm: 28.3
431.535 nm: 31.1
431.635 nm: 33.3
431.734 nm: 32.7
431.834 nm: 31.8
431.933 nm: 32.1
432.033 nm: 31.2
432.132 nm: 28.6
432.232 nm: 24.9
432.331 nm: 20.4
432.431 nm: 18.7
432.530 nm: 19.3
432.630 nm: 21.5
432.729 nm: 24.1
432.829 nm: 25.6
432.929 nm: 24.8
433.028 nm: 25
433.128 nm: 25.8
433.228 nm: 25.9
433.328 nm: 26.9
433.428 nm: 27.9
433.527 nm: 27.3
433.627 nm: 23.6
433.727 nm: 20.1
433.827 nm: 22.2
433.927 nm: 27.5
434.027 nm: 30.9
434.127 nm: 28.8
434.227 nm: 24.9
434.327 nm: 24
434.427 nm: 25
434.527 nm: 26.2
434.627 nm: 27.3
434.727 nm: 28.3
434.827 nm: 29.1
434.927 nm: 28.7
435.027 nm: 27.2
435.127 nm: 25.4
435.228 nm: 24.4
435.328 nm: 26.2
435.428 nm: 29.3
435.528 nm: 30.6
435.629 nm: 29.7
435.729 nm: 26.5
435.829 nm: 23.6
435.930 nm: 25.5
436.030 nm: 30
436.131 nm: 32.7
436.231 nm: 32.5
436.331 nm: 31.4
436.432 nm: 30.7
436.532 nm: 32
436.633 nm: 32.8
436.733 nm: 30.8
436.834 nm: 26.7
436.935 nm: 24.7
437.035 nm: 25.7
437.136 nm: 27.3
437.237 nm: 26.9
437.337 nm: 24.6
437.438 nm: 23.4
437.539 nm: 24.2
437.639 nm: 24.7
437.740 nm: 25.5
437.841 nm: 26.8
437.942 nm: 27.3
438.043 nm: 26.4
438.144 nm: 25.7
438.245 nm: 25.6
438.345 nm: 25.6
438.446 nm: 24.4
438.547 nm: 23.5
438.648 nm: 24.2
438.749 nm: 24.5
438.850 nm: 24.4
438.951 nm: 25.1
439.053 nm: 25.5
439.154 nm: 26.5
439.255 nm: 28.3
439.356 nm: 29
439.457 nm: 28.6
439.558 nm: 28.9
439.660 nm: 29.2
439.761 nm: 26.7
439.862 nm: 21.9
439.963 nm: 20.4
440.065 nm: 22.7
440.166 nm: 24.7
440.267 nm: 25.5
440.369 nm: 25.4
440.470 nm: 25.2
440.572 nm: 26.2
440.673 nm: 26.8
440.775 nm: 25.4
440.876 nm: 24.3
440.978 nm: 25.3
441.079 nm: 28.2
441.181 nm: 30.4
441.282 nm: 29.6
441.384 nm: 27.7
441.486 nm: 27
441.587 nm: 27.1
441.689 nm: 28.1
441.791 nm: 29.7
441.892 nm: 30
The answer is -0.207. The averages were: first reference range 24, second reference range 26.3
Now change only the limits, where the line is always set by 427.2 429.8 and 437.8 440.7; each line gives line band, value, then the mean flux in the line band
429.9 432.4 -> -0.22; 26.6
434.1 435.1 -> -0.08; 26.9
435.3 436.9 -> -0.27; 29.4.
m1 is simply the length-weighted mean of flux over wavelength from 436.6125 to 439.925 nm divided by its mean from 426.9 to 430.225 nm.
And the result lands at 1.1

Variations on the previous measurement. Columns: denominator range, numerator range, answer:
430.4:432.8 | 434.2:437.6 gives 1.05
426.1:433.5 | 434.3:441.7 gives 1.06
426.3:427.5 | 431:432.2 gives 1.15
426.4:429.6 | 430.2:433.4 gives 1.06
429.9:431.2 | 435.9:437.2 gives 1.19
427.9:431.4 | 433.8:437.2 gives 1.16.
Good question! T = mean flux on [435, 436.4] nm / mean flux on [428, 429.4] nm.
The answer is 1.18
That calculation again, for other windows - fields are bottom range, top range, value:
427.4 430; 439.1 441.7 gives 1.11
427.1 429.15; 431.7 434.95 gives 1.08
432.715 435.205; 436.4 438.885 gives 1.01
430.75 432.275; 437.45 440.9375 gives 0.92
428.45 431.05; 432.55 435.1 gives 1.09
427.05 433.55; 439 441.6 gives 1.06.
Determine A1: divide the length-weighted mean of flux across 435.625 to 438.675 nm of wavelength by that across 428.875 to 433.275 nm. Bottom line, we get 1.09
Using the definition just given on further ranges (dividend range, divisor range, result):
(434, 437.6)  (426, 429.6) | 1.13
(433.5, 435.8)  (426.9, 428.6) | 1.08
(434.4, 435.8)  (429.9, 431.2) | 1.11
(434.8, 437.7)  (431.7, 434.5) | 1.08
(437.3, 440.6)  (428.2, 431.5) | 1.05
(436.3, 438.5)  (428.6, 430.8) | 1.14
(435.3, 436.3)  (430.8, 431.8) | 1.06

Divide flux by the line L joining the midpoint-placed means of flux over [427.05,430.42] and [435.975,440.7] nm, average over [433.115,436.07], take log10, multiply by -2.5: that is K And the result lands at -0.047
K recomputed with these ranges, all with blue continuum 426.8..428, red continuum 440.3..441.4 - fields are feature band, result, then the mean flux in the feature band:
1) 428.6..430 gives 0.11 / 22.3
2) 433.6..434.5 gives 0.01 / 25.3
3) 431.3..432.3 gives -0.19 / 29.9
